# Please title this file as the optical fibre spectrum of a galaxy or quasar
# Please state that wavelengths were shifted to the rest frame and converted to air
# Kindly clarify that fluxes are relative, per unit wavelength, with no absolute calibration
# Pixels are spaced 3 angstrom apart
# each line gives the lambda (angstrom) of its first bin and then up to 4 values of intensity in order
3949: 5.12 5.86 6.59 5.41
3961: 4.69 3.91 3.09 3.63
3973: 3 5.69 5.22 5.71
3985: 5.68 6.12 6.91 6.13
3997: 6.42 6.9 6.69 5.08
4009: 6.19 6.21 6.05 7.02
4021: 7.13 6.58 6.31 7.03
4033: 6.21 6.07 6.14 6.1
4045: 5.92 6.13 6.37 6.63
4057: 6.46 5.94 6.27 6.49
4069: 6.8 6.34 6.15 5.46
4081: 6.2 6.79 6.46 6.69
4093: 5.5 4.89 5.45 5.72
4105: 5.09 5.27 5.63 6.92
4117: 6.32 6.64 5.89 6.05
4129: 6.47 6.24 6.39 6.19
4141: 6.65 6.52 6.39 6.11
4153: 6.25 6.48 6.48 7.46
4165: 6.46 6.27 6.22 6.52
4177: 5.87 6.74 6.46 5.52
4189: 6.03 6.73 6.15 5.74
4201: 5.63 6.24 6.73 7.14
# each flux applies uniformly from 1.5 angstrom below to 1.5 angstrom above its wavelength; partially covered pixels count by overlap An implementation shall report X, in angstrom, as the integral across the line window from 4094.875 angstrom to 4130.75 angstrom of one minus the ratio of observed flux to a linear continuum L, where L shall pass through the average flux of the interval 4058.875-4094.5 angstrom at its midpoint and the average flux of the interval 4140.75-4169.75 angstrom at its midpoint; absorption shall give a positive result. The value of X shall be 2.8 angstrom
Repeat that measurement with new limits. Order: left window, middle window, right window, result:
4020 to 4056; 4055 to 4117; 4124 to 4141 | 2.89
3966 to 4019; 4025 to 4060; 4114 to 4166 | -2.21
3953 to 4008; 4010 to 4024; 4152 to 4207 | -2.58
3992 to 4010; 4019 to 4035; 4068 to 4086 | -0.97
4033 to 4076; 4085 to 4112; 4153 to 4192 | 2.82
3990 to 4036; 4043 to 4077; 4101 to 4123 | -0.54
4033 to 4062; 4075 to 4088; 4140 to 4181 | 0.13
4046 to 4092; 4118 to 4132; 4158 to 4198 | 0.18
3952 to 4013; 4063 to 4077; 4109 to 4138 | -1.02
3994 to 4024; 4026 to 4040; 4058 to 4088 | 0.00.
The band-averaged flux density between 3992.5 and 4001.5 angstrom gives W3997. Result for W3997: 6.48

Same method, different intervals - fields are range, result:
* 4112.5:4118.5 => 6.62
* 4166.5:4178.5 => 6.22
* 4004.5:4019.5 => 6.11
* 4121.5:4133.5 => 6.16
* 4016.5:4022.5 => 7.08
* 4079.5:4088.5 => 6.48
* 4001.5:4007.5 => 5.89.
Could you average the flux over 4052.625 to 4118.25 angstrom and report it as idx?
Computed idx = 6.06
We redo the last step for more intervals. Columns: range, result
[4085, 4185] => 6.2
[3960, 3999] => 5.12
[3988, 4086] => 6.34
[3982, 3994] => 6.16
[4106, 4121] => 6.1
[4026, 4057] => 6.3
